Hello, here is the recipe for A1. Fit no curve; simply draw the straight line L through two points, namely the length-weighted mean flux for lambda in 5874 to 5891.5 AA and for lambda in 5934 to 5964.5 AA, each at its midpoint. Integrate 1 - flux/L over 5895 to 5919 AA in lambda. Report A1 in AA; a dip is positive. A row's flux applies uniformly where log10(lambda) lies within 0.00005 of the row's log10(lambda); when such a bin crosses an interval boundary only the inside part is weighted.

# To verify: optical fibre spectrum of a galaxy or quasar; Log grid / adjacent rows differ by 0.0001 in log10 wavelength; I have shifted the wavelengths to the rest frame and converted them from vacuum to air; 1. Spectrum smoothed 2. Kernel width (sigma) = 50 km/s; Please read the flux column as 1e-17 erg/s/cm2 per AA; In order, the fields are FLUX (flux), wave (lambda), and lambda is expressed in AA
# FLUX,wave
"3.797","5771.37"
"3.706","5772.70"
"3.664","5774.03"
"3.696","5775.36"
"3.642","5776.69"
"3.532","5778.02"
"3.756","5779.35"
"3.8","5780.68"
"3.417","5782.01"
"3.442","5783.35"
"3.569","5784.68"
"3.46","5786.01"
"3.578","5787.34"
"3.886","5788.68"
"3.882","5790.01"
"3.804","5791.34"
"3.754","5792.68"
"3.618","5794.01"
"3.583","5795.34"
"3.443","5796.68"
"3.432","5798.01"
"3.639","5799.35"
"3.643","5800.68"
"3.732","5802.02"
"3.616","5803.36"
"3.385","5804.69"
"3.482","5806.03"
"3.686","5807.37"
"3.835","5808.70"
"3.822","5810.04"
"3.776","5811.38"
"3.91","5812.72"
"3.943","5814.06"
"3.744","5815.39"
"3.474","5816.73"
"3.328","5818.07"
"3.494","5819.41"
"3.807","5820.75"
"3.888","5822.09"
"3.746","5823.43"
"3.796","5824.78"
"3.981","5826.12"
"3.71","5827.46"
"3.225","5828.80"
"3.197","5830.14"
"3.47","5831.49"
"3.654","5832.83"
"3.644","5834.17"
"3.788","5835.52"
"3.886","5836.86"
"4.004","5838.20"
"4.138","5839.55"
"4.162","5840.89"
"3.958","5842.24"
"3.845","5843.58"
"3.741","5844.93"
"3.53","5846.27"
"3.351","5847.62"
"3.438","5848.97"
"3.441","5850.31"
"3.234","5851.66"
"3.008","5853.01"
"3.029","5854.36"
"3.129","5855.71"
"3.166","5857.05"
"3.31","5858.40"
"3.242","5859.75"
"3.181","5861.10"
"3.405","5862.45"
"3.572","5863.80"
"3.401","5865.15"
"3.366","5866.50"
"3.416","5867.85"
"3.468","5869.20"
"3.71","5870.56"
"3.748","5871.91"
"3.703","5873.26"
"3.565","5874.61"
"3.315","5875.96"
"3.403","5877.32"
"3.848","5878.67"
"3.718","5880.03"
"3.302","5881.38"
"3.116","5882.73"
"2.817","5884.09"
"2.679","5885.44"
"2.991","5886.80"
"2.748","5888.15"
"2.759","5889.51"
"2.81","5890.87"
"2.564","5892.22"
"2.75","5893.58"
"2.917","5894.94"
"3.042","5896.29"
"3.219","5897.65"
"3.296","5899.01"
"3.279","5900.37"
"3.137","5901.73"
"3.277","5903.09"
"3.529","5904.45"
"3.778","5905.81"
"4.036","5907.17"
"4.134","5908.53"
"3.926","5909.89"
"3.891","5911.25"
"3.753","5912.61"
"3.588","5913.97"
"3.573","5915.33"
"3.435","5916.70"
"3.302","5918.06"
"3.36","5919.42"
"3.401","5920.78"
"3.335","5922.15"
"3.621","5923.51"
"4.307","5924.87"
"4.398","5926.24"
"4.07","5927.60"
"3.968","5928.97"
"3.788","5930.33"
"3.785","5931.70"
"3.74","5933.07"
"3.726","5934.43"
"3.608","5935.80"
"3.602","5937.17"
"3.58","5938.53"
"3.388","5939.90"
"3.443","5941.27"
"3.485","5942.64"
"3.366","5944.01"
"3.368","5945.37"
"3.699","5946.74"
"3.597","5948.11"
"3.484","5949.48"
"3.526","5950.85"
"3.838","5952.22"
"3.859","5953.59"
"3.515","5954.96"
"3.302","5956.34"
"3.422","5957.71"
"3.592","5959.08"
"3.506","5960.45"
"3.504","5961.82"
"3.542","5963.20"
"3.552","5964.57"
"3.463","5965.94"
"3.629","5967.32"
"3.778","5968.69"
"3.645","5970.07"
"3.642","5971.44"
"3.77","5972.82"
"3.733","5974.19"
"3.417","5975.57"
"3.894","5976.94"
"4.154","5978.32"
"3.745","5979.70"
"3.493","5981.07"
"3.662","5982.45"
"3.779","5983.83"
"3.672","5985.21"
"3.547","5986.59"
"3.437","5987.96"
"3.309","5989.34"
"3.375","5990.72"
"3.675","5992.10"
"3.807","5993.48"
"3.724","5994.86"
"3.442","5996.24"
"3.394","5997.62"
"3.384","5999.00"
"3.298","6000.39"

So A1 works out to -1.6 AA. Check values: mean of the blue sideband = 3.16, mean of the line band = 3.52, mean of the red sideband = 3.54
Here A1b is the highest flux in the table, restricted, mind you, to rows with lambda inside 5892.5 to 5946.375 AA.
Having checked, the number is 4.398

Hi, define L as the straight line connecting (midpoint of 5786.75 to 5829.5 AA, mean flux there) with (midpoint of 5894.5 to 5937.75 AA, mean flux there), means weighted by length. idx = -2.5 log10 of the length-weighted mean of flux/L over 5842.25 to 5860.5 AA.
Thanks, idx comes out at 0.09 mag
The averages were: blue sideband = 3.68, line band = 3.37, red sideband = 3.62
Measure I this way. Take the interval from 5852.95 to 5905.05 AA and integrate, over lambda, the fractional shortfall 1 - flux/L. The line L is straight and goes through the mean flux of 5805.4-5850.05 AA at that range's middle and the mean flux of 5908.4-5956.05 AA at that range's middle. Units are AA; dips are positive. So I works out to 6.4 AA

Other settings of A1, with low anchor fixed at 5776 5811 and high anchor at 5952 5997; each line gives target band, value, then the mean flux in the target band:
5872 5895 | 3.08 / 3.14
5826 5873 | 1.32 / 3.53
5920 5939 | -0.84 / 3.78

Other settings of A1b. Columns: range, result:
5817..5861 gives 4.162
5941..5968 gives 3.859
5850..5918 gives 4.134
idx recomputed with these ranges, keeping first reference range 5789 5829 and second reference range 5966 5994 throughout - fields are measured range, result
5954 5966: 0.05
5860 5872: 0.07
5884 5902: 0.24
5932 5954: 0.02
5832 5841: -0.06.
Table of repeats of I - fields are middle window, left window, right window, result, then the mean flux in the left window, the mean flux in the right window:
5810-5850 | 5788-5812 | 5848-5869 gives -2.7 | 3.67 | 3.29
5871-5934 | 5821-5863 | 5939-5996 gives 2.2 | 3.56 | 3.59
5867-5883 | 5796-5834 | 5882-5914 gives -0.9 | 3.64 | 3.25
